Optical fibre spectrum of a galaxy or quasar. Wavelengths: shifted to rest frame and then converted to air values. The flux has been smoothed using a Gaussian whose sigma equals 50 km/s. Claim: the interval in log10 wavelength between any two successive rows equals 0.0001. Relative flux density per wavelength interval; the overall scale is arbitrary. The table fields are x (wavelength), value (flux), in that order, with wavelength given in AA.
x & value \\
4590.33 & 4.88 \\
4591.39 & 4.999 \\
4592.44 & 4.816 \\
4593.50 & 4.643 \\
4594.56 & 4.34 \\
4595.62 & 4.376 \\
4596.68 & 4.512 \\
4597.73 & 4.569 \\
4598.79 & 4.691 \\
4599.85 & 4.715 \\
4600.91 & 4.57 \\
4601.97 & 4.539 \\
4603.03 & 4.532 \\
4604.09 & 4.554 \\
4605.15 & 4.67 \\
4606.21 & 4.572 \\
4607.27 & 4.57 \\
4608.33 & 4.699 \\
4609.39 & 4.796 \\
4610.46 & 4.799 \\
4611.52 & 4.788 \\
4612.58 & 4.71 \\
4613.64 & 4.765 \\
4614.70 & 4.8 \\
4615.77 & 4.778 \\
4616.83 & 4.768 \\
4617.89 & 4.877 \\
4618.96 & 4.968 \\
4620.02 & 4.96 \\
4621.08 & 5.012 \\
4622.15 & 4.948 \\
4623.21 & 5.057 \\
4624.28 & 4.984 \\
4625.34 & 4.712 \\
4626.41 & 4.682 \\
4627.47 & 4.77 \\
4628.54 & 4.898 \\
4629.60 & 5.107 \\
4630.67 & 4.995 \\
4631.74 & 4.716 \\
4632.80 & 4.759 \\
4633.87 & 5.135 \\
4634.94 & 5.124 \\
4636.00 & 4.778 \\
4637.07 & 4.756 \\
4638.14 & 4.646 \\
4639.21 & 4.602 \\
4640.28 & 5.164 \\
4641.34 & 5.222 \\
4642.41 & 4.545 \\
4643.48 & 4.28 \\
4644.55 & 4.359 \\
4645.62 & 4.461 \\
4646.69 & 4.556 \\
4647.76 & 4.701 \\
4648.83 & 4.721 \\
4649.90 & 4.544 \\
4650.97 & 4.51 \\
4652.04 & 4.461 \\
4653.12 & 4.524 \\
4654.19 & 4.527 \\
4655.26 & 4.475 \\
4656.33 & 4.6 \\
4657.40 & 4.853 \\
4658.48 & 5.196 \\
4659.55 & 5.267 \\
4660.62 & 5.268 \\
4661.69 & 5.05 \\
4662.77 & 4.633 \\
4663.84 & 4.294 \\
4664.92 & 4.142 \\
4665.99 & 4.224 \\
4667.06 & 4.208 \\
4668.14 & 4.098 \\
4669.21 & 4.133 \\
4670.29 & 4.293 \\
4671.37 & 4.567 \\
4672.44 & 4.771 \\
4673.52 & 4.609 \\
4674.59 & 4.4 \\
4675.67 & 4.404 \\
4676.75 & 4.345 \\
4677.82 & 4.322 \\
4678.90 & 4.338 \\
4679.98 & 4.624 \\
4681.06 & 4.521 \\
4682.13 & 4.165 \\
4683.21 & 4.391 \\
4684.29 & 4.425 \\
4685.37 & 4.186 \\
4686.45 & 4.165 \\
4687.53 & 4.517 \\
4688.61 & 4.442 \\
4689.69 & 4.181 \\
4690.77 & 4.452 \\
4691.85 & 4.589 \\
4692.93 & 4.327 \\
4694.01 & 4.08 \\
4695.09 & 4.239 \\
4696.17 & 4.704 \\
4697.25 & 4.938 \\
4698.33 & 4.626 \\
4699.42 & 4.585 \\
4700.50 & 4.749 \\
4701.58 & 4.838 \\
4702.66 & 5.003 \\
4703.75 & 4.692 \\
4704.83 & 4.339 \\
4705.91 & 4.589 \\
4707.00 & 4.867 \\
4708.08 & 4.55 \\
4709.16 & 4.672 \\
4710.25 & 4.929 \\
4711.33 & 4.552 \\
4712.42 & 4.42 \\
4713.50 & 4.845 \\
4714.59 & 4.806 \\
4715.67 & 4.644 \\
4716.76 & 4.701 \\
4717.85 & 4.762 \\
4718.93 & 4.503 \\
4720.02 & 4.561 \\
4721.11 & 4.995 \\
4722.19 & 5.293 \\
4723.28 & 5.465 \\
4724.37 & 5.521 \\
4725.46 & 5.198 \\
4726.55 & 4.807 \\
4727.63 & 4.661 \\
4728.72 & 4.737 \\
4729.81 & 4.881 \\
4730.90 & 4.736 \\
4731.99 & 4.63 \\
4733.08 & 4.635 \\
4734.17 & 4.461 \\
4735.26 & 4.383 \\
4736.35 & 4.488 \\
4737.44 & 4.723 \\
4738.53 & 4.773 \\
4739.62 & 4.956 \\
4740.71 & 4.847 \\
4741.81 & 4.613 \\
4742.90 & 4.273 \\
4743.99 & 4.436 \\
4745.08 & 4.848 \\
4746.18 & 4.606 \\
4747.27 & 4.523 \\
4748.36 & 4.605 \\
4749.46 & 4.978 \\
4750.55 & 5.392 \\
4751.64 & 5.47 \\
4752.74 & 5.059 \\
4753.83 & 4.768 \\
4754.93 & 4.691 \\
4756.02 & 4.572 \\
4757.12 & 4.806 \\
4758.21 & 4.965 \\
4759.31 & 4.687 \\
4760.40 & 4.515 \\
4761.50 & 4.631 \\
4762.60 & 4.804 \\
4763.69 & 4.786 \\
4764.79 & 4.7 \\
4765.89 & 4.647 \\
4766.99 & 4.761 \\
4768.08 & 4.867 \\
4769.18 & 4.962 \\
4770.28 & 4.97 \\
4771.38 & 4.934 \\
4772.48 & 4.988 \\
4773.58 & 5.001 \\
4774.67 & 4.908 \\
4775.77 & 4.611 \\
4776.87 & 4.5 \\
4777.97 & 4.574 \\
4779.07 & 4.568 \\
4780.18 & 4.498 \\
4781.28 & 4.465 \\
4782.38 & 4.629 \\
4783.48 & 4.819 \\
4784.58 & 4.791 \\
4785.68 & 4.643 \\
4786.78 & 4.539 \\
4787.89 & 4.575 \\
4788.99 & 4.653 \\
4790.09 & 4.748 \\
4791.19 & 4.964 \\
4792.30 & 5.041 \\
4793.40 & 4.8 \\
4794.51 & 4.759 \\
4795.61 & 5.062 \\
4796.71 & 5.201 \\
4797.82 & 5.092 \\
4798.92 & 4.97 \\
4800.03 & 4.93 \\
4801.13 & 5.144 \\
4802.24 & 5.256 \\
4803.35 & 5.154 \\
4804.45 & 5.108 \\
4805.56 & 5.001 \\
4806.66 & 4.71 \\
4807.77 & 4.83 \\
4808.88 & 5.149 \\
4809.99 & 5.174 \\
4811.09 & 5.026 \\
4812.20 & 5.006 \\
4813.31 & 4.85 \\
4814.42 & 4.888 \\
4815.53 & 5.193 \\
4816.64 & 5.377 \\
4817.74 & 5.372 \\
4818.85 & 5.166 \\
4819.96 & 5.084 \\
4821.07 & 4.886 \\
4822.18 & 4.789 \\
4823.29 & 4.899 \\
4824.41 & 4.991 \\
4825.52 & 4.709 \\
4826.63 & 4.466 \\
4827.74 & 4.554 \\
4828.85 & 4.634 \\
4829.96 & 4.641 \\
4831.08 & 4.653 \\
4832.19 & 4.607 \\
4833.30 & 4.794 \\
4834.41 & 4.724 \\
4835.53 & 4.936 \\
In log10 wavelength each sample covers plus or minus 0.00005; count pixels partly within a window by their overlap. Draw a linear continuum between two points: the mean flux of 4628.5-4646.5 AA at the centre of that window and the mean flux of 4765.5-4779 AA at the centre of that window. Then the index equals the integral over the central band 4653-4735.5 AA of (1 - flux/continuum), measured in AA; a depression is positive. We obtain 3.15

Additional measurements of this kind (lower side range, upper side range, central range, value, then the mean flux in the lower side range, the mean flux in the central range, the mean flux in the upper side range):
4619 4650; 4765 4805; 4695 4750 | 1.04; 4.81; 4.73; 4.84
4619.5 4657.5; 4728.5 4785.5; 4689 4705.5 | 0.66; 4.75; 4.56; 4.74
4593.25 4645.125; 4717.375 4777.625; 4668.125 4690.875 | 1.85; 4.75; 4.38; 4.8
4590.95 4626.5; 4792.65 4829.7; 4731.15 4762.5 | 1.08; 4.73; 4.73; 4.97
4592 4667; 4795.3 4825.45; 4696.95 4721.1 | 0.83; 4.72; 4.69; 5.04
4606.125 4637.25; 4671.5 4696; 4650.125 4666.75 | -0.29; 4.85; 4.66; 4.39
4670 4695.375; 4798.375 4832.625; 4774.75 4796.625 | 0.49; 4.39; 4.71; 4.94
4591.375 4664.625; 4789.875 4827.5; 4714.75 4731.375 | -0.08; 4.74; 4.9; 4.99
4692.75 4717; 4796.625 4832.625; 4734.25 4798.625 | 0.68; 4.64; 4.77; 4.95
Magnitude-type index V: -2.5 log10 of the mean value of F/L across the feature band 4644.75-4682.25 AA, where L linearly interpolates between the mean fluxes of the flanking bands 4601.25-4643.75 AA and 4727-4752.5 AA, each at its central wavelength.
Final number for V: 0.055 mag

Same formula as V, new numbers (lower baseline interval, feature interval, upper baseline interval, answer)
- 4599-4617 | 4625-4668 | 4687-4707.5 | -0.02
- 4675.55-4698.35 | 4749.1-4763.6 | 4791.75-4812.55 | -0.02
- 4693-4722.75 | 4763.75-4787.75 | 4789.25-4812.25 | 0.04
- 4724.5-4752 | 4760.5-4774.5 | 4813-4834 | -0.01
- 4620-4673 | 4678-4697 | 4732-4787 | 0.08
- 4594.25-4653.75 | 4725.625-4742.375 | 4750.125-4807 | 0.02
